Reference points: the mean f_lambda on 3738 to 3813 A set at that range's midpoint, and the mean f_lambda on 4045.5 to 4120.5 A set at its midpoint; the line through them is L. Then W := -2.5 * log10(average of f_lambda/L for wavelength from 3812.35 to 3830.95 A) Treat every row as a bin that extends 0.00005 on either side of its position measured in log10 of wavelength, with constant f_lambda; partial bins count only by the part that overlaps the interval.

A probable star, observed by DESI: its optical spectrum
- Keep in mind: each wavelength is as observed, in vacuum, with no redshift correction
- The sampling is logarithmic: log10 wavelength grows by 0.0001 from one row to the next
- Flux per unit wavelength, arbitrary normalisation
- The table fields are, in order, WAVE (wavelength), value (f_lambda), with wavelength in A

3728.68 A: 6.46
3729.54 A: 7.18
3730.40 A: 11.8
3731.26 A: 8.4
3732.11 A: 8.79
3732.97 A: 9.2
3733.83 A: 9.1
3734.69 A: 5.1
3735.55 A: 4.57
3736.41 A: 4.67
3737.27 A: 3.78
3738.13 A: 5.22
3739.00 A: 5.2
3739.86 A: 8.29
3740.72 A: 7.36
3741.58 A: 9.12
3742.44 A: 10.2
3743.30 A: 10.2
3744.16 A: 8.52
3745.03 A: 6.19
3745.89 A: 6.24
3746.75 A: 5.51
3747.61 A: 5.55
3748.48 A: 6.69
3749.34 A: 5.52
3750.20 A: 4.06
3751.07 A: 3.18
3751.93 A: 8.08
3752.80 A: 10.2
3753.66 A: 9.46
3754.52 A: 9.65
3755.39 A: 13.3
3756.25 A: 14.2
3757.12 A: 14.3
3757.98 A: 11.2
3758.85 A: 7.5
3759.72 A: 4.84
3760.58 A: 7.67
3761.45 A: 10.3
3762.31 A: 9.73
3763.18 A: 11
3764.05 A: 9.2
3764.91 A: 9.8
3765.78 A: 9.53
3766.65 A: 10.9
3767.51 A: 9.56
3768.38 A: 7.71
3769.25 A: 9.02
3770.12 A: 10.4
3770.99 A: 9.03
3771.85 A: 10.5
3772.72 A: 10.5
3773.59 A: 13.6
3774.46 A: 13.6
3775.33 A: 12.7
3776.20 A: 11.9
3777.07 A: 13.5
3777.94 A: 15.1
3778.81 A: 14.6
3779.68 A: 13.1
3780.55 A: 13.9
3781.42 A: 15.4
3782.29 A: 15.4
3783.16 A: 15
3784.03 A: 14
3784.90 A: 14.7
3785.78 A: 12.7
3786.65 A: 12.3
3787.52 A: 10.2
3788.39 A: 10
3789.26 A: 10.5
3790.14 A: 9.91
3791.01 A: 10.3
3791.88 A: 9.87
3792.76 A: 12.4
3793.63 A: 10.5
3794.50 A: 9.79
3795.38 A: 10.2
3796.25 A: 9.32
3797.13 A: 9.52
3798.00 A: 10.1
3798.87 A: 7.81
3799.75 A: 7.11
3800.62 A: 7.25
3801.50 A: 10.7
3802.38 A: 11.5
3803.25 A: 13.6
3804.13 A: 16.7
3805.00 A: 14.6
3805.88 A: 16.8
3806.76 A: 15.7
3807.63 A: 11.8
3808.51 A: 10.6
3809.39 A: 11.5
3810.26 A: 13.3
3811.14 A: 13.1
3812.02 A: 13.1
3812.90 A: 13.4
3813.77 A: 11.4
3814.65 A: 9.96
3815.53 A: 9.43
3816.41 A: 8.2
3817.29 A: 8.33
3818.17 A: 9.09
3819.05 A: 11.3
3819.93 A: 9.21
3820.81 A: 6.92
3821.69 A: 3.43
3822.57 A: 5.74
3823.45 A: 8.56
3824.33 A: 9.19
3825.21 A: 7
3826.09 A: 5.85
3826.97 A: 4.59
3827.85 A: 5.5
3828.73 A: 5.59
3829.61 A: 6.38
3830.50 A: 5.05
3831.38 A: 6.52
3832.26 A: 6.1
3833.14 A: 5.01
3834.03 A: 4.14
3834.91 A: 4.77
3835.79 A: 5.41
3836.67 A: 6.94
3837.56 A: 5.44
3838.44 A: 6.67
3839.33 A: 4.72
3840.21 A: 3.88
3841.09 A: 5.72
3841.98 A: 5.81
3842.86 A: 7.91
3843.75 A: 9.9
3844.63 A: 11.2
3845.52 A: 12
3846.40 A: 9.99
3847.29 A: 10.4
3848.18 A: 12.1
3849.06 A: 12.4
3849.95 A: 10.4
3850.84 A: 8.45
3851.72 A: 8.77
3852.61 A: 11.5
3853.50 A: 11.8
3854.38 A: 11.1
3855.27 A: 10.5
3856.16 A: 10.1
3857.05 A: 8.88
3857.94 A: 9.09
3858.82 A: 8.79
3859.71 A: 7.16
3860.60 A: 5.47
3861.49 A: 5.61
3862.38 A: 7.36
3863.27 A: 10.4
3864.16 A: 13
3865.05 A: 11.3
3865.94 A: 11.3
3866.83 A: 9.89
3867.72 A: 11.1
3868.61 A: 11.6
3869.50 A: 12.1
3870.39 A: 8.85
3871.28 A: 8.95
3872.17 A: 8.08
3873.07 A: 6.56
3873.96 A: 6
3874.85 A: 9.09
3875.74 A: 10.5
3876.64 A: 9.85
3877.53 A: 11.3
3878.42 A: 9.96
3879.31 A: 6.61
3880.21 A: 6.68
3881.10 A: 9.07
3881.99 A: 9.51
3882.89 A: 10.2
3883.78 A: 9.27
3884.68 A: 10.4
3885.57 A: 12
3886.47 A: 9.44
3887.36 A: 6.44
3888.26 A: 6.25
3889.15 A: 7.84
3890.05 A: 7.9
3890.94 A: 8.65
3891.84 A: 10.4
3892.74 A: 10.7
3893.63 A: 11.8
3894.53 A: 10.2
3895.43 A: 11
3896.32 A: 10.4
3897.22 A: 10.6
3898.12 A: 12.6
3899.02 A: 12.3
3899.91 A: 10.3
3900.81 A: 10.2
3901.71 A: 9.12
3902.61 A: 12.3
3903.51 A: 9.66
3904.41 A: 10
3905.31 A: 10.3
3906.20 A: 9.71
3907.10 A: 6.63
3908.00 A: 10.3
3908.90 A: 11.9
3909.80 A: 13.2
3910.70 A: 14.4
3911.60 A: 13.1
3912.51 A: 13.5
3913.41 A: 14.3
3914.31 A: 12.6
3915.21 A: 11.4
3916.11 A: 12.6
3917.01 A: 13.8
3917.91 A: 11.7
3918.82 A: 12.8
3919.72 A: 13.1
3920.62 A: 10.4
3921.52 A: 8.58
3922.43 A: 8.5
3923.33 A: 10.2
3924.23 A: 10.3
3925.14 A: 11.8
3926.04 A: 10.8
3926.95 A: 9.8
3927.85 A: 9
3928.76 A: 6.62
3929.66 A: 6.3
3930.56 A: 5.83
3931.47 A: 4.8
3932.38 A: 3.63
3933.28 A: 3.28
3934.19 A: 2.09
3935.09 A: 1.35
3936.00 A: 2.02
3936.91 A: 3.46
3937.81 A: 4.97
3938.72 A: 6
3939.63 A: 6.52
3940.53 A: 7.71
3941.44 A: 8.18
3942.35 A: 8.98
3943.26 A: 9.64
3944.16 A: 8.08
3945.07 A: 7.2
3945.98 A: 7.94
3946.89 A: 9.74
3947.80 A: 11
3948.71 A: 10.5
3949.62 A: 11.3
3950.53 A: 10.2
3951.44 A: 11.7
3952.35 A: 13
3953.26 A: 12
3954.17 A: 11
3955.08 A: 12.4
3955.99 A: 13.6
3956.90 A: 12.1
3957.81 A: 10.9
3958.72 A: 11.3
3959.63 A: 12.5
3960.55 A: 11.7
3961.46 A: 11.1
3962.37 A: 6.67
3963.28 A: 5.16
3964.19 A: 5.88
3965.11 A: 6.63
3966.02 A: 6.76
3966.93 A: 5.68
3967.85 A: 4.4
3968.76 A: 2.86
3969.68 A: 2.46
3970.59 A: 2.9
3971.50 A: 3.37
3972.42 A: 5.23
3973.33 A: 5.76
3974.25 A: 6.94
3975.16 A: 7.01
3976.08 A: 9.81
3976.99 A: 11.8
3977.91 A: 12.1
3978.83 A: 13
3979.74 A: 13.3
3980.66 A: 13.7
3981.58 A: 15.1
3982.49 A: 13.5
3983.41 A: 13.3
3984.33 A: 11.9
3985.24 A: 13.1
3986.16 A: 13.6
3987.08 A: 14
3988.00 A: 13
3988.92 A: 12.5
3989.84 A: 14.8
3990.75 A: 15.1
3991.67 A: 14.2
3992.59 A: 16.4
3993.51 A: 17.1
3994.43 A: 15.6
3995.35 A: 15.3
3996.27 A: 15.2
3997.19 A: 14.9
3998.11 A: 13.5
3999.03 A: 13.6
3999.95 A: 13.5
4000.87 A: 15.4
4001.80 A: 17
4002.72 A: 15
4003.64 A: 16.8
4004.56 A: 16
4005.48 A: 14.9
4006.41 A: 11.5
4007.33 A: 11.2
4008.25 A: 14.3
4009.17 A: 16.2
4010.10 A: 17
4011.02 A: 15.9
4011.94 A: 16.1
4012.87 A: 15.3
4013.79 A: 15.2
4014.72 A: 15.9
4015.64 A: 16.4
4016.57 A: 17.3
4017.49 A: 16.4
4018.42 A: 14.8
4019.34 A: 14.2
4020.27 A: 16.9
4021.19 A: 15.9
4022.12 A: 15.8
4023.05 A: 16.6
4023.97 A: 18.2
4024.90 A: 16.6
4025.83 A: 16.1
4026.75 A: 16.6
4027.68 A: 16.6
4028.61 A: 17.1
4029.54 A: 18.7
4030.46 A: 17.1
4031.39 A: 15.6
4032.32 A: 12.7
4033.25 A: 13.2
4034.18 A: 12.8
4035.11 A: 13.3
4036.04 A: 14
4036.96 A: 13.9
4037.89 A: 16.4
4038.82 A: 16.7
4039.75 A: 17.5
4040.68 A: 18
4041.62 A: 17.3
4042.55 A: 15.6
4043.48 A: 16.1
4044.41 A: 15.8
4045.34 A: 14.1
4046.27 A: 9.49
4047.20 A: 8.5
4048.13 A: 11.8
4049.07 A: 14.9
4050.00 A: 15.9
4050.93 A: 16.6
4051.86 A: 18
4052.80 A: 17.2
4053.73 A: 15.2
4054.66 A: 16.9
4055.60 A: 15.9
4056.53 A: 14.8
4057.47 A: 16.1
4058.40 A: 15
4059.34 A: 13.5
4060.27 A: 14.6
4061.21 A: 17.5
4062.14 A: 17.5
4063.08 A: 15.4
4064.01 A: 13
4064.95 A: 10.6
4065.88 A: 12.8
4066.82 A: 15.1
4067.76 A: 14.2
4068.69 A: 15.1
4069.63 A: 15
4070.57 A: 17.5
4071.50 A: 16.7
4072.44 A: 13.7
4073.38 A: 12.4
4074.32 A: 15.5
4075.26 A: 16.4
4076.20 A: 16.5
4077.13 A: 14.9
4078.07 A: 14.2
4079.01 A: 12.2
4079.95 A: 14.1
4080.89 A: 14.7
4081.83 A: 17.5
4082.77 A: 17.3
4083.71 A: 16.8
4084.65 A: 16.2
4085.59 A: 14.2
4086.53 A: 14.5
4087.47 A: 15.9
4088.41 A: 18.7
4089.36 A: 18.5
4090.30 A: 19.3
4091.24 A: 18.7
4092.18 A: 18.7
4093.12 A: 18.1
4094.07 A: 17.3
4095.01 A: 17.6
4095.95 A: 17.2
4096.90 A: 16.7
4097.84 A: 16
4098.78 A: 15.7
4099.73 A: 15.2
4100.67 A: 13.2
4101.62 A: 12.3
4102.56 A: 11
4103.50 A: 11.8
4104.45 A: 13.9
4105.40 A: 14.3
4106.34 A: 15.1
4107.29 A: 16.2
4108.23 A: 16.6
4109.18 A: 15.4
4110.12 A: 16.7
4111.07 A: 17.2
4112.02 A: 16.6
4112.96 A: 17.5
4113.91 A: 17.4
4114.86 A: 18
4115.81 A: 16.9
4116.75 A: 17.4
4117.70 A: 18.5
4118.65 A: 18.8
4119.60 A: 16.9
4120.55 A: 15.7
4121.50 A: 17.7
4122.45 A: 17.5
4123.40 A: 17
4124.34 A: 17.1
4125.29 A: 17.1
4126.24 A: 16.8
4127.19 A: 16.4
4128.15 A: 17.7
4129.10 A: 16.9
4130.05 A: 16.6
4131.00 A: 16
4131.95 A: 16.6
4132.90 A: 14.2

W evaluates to 0.40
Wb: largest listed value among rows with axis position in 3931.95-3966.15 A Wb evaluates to 13.6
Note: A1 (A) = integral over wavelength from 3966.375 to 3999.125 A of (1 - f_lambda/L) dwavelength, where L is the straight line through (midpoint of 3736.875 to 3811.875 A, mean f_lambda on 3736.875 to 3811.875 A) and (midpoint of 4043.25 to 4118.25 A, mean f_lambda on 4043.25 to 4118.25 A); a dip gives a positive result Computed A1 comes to 6.3 A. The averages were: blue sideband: 10.4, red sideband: 15.5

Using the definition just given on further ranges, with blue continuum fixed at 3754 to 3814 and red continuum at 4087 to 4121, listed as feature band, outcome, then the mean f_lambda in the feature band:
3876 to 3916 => 8.7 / 10.3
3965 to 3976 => 7.1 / 5.11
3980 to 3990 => 0.8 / 13.4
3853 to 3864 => 3.2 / 8.97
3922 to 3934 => 5.3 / 7.63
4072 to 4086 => 0.8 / 15.1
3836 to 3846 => 4.1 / 7.26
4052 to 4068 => 0.7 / 15.1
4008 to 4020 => -0.6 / 15.8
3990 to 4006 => -0.5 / 15.2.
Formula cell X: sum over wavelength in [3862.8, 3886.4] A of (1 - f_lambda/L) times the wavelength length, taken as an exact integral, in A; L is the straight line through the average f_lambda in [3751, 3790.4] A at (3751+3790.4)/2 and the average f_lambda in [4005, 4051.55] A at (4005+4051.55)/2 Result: 5.7 A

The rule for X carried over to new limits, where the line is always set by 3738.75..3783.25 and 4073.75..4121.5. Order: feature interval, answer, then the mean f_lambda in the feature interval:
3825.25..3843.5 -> 9.1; 5.68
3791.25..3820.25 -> -1.0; 11.1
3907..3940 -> 9.9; 8.98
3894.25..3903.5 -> 1.2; 10.9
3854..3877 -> 4.9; 9.32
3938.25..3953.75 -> 4.6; 9.39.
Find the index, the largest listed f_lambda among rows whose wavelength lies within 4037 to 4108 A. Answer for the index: 19.3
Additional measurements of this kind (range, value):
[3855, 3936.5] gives 14.4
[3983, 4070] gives 18.7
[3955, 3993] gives 16.4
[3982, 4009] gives 17.1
